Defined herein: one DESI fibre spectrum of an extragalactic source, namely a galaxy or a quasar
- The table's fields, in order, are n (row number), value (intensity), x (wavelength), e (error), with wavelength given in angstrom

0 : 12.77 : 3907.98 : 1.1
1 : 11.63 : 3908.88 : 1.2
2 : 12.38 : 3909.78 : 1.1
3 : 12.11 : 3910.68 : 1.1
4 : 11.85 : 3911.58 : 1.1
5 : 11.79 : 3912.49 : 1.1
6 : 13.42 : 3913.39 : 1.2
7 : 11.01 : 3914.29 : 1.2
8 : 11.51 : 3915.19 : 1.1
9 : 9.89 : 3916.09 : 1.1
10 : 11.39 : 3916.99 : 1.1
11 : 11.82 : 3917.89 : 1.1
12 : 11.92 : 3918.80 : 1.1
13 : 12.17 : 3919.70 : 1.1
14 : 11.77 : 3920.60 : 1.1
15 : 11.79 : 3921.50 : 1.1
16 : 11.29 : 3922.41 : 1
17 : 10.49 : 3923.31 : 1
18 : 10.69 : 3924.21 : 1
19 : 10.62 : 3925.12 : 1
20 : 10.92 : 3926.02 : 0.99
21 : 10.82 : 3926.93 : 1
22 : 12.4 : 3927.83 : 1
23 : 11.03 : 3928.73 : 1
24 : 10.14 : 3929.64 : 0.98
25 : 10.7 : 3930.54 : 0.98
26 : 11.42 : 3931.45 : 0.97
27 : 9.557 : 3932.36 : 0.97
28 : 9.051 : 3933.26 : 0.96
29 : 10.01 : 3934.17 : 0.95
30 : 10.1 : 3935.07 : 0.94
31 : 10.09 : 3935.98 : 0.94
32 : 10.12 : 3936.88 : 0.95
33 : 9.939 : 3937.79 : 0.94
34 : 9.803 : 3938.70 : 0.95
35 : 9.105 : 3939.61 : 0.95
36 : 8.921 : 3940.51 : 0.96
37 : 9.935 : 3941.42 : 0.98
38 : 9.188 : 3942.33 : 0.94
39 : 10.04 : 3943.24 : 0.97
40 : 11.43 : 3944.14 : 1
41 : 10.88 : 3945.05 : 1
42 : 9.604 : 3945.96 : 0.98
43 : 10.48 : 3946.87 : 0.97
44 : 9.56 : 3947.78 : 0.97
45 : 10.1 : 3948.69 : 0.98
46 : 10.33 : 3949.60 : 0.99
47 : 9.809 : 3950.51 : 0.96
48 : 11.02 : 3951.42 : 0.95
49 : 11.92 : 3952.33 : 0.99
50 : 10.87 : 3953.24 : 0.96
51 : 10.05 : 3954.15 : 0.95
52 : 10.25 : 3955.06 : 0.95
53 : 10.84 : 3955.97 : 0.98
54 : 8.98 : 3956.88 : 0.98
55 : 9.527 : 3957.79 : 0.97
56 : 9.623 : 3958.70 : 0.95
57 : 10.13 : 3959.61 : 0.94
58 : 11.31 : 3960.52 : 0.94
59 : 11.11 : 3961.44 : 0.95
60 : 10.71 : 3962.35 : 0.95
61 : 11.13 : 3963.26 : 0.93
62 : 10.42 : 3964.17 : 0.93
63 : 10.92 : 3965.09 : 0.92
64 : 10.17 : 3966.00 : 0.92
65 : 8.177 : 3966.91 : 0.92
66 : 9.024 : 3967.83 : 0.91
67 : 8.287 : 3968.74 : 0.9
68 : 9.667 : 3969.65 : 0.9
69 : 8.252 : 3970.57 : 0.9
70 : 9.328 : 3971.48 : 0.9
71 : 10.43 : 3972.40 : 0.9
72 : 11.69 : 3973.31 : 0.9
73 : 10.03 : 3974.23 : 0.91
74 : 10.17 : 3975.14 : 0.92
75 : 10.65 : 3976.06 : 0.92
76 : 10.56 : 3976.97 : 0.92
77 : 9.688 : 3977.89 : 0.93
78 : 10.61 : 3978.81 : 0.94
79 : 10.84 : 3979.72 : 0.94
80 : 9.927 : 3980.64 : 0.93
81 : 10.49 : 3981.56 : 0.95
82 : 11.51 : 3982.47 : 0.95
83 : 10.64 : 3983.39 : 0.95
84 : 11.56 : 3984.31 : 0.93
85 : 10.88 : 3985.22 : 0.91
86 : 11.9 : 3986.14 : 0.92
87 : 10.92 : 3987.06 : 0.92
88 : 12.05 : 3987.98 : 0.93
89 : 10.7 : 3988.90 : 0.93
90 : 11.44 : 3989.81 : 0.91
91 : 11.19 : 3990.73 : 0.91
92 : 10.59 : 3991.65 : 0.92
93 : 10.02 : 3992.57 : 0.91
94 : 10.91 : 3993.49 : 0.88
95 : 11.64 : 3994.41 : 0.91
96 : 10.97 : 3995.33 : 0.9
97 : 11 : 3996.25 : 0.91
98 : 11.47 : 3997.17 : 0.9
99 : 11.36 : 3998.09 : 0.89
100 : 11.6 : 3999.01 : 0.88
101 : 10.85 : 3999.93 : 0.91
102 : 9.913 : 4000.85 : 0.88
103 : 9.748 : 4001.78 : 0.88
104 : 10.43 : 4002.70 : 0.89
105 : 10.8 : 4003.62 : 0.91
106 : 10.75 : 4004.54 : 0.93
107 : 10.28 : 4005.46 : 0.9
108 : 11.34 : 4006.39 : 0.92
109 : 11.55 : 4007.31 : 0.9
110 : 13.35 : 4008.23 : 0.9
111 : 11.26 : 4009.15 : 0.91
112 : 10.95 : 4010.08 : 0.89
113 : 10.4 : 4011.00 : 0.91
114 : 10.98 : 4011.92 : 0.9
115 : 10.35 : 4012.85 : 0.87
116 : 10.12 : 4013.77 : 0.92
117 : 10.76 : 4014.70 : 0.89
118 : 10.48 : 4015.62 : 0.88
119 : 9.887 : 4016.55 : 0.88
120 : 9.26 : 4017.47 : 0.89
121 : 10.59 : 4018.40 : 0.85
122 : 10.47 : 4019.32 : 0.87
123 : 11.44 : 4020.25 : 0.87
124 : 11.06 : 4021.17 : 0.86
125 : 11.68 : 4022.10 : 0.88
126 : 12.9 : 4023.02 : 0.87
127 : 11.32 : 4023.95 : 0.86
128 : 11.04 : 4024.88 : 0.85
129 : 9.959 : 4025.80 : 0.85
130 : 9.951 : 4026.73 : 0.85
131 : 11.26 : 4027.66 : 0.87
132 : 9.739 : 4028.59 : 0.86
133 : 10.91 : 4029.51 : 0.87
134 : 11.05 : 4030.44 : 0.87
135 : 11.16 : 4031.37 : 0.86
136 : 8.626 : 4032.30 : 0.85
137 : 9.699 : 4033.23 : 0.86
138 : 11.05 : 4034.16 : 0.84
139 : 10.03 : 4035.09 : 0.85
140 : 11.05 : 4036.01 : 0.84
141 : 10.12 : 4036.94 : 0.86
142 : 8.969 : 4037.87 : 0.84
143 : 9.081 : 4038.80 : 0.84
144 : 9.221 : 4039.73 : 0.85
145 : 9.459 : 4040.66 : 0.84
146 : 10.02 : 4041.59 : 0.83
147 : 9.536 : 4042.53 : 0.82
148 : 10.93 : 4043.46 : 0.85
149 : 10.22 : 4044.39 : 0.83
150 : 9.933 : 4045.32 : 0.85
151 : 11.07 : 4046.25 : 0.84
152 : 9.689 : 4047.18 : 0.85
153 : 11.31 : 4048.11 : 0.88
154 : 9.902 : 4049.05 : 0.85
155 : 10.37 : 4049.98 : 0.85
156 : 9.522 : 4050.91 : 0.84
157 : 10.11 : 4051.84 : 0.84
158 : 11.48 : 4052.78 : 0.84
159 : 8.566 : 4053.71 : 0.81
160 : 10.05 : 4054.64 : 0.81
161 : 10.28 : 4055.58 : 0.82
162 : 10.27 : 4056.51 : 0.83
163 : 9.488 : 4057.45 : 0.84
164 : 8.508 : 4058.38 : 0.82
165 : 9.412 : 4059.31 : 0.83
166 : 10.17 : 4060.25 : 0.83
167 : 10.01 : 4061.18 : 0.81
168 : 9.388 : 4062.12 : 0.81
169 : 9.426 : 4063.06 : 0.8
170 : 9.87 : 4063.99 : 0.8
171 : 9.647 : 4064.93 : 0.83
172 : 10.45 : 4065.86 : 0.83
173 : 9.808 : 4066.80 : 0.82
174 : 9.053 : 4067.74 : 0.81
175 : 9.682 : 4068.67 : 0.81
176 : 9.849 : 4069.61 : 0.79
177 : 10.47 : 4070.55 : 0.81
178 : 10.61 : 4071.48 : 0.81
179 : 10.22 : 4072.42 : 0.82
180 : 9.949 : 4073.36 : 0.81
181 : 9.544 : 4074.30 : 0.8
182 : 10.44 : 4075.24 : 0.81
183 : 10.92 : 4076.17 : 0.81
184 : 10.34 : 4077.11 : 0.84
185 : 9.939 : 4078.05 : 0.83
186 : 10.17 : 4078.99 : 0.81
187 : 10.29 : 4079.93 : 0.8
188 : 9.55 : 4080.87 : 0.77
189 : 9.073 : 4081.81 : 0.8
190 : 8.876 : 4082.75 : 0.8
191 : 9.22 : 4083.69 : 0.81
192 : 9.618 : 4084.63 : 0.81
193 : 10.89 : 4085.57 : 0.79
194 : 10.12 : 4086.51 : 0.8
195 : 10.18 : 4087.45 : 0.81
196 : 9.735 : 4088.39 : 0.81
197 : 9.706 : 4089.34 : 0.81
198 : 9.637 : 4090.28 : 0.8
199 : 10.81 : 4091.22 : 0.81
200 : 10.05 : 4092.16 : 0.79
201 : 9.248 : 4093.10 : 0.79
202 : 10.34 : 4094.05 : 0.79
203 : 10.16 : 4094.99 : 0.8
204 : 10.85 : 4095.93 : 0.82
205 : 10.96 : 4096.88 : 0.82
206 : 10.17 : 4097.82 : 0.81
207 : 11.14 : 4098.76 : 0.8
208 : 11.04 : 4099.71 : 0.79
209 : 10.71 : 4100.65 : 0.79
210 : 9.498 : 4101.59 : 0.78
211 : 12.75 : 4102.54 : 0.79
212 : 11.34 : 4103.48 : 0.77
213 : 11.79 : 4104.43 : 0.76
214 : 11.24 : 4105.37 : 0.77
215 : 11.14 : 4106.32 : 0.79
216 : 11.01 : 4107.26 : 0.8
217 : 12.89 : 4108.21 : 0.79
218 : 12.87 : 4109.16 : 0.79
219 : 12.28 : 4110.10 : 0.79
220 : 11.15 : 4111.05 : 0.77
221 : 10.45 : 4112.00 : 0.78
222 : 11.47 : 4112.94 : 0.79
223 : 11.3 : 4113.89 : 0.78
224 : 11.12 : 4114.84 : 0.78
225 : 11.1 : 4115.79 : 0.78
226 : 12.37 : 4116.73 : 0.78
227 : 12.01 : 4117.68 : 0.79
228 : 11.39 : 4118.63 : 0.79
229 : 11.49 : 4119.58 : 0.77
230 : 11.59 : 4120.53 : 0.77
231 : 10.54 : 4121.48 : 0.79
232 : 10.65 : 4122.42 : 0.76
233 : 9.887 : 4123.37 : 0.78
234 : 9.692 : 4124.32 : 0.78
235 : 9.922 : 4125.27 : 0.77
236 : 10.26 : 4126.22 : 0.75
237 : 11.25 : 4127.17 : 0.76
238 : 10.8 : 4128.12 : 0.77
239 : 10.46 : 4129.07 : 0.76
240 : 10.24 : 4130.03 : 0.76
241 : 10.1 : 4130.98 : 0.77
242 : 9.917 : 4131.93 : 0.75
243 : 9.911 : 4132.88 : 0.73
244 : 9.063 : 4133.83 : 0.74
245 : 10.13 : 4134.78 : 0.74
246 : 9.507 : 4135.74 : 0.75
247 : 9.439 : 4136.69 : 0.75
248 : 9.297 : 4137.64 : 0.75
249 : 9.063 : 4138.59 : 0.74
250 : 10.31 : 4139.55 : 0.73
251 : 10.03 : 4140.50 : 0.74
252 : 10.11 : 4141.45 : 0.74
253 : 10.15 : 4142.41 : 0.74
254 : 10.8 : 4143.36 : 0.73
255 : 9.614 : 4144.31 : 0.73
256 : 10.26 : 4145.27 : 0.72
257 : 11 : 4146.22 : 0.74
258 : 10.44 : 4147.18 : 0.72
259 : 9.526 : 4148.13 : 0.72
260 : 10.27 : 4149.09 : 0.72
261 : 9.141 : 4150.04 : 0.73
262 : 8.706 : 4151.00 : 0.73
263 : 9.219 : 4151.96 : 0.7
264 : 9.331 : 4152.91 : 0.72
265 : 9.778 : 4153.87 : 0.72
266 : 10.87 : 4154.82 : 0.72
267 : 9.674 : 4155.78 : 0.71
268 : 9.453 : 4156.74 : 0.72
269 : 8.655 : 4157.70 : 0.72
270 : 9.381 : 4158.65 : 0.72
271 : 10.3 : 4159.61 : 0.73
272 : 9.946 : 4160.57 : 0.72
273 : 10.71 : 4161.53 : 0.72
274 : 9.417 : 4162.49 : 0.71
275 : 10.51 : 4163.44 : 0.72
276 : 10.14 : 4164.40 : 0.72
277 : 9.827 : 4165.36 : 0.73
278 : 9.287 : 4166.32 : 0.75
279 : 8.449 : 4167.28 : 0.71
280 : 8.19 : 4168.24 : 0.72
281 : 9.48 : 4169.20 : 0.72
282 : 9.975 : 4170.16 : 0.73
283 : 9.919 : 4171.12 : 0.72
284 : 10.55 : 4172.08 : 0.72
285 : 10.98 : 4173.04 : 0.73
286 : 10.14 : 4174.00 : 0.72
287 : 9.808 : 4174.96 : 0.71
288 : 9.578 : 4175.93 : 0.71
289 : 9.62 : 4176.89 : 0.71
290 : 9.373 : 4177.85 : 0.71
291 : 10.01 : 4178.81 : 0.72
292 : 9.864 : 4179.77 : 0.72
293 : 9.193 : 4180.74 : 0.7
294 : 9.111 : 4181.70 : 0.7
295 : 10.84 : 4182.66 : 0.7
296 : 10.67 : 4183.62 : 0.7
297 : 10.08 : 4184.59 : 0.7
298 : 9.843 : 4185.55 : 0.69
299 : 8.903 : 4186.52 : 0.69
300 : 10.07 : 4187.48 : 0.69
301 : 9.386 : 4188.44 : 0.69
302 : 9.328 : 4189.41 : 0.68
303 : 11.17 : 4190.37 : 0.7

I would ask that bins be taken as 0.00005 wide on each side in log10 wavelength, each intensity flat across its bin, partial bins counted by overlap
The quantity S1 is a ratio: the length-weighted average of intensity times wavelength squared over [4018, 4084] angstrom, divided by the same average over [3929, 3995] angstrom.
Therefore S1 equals 1.03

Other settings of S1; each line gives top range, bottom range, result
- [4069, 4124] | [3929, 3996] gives 1.10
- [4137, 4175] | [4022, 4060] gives 1.02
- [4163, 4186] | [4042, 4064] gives 1.04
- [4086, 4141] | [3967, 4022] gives 1.06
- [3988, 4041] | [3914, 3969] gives 1.06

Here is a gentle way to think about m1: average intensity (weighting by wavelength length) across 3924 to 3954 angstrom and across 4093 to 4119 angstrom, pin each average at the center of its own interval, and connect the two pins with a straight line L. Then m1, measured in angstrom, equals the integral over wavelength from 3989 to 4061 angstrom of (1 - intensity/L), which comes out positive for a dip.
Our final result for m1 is 1.9 angstrom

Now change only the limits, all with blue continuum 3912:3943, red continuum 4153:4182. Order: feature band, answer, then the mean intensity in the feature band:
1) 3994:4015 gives -1.1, 10.9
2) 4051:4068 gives 0.7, 9.78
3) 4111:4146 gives -1.9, 10.5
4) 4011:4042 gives -0.3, 10.4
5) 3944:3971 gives 1.2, 10.1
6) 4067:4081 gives 0.1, 10.1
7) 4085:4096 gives -0.1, 10.1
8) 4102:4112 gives -1.8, 11.8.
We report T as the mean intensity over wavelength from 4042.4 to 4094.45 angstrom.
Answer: 9.97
